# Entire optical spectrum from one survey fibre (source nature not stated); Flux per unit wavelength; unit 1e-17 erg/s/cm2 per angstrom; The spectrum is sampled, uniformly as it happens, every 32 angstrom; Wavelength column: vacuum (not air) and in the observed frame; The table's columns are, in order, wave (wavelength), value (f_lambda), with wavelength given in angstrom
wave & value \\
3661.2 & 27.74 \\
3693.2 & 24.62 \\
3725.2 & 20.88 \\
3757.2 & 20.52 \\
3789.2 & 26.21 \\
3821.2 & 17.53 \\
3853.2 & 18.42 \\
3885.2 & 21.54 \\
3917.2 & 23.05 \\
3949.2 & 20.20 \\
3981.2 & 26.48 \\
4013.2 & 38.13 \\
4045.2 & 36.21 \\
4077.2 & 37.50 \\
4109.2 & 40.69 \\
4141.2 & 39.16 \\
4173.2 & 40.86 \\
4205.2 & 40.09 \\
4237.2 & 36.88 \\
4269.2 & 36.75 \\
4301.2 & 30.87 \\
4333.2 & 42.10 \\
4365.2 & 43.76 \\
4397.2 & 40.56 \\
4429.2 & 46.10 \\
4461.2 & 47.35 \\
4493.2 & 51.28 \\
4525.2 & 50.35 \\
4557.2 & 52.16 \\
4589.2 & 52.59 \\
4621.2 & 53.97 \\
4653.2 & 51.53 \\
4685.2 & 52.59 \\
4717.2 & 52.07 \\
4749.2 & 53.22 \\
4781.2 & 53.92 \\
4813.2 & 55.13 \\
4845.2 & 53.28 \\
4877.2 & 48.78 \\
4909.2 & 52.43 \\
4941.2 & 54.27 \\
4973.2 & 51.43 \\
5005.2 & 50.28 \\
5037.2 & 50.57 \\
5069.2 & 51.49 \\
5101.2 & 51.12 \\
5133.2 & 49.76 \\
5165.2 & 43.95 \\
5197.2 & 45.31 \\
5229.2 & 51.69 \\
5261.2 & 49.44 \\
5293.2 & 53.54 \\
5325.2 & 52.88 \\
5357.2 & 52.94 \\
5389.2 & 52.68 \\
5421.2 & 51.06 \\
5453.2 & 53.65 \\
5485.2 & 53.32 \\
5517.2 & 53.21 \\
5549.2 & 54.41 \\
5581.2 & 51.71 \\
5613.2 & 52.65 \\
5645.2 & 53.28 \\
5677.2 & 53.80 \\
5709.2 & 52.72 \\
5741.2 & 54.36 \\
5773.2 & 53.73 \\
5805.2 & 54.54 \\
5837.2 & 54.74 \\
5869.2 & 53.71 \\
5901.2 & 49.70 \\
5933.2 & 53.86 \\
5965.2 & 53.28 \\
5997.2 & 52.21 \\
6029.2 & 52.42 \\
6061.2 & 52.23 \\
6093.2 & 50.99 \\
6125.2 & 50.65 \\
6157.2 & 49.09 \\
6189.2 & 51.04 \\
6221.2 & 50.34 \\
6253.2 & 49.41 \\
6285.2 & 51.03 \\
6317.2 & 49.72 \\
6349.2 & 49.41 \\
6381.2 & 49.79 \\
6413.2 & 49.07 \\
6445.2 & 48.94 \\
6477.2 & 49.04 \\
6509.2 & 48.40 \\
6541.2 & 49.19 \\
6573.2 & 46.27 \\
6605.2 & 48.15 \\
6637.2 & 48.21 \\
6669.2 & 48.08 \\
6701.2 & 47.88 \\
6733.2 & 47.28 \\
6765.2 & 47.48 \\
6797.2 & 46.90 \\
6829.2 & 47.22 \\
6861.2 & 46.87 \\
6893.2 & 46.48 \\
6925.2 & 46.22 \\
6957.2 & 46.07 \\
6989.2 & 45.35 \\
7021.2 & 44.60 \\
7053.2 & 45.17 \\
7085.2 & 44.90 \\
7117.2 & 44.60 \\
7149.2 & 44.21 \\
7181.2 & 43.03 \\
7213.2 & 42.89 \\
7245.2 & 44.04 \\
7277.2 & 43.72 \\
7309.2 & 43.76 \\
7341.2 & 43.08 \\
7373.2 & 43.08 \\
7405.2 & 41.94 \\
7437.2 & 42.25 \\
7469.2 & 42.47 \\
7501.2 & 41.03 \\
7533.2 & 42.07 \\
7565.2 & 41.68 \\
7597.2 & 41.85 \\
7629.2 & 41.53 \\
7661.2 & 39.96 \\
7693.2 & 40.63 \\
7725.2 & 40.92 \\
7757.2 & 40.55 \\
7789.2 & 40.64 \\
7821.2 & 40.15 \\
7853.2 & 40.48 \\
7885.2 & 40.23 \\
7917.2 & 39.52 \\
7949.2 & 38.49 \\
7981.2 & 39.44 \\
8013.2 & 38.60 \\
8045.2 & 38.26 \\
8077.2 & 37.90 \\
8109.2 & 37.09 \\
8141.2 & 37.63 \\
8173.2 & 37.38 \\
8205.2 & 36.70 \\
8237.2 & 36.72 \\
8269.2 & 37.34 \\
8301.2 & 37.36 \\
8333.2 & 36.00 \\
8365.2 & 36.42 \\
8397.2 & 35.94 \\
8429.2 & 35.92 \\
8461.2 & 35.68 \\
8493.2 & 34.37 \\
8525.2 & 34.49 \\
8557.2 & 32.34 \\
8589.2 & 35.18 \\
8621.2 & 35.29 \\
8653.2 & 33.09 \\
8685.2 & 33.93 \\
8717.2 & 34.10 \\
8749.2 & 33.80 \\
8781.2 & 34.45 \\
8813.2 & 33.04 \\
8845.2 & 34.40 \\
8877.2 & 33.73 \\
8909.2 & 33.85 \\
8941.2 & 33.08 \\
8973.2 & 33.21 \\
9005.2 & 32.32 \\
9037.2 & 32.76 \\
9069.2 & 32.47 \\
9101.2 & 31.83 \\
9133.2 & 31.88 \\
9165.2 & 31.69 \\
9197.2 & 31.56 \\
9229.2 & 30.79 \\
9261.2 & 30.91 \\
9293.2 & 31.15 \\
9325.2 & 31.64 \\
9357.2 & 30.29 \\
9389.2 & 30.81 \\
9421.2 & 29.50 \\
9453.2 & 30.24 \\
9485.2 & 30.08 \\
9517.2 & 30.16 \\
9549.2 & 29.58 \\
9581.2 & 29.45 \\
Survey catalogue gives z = 0.00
